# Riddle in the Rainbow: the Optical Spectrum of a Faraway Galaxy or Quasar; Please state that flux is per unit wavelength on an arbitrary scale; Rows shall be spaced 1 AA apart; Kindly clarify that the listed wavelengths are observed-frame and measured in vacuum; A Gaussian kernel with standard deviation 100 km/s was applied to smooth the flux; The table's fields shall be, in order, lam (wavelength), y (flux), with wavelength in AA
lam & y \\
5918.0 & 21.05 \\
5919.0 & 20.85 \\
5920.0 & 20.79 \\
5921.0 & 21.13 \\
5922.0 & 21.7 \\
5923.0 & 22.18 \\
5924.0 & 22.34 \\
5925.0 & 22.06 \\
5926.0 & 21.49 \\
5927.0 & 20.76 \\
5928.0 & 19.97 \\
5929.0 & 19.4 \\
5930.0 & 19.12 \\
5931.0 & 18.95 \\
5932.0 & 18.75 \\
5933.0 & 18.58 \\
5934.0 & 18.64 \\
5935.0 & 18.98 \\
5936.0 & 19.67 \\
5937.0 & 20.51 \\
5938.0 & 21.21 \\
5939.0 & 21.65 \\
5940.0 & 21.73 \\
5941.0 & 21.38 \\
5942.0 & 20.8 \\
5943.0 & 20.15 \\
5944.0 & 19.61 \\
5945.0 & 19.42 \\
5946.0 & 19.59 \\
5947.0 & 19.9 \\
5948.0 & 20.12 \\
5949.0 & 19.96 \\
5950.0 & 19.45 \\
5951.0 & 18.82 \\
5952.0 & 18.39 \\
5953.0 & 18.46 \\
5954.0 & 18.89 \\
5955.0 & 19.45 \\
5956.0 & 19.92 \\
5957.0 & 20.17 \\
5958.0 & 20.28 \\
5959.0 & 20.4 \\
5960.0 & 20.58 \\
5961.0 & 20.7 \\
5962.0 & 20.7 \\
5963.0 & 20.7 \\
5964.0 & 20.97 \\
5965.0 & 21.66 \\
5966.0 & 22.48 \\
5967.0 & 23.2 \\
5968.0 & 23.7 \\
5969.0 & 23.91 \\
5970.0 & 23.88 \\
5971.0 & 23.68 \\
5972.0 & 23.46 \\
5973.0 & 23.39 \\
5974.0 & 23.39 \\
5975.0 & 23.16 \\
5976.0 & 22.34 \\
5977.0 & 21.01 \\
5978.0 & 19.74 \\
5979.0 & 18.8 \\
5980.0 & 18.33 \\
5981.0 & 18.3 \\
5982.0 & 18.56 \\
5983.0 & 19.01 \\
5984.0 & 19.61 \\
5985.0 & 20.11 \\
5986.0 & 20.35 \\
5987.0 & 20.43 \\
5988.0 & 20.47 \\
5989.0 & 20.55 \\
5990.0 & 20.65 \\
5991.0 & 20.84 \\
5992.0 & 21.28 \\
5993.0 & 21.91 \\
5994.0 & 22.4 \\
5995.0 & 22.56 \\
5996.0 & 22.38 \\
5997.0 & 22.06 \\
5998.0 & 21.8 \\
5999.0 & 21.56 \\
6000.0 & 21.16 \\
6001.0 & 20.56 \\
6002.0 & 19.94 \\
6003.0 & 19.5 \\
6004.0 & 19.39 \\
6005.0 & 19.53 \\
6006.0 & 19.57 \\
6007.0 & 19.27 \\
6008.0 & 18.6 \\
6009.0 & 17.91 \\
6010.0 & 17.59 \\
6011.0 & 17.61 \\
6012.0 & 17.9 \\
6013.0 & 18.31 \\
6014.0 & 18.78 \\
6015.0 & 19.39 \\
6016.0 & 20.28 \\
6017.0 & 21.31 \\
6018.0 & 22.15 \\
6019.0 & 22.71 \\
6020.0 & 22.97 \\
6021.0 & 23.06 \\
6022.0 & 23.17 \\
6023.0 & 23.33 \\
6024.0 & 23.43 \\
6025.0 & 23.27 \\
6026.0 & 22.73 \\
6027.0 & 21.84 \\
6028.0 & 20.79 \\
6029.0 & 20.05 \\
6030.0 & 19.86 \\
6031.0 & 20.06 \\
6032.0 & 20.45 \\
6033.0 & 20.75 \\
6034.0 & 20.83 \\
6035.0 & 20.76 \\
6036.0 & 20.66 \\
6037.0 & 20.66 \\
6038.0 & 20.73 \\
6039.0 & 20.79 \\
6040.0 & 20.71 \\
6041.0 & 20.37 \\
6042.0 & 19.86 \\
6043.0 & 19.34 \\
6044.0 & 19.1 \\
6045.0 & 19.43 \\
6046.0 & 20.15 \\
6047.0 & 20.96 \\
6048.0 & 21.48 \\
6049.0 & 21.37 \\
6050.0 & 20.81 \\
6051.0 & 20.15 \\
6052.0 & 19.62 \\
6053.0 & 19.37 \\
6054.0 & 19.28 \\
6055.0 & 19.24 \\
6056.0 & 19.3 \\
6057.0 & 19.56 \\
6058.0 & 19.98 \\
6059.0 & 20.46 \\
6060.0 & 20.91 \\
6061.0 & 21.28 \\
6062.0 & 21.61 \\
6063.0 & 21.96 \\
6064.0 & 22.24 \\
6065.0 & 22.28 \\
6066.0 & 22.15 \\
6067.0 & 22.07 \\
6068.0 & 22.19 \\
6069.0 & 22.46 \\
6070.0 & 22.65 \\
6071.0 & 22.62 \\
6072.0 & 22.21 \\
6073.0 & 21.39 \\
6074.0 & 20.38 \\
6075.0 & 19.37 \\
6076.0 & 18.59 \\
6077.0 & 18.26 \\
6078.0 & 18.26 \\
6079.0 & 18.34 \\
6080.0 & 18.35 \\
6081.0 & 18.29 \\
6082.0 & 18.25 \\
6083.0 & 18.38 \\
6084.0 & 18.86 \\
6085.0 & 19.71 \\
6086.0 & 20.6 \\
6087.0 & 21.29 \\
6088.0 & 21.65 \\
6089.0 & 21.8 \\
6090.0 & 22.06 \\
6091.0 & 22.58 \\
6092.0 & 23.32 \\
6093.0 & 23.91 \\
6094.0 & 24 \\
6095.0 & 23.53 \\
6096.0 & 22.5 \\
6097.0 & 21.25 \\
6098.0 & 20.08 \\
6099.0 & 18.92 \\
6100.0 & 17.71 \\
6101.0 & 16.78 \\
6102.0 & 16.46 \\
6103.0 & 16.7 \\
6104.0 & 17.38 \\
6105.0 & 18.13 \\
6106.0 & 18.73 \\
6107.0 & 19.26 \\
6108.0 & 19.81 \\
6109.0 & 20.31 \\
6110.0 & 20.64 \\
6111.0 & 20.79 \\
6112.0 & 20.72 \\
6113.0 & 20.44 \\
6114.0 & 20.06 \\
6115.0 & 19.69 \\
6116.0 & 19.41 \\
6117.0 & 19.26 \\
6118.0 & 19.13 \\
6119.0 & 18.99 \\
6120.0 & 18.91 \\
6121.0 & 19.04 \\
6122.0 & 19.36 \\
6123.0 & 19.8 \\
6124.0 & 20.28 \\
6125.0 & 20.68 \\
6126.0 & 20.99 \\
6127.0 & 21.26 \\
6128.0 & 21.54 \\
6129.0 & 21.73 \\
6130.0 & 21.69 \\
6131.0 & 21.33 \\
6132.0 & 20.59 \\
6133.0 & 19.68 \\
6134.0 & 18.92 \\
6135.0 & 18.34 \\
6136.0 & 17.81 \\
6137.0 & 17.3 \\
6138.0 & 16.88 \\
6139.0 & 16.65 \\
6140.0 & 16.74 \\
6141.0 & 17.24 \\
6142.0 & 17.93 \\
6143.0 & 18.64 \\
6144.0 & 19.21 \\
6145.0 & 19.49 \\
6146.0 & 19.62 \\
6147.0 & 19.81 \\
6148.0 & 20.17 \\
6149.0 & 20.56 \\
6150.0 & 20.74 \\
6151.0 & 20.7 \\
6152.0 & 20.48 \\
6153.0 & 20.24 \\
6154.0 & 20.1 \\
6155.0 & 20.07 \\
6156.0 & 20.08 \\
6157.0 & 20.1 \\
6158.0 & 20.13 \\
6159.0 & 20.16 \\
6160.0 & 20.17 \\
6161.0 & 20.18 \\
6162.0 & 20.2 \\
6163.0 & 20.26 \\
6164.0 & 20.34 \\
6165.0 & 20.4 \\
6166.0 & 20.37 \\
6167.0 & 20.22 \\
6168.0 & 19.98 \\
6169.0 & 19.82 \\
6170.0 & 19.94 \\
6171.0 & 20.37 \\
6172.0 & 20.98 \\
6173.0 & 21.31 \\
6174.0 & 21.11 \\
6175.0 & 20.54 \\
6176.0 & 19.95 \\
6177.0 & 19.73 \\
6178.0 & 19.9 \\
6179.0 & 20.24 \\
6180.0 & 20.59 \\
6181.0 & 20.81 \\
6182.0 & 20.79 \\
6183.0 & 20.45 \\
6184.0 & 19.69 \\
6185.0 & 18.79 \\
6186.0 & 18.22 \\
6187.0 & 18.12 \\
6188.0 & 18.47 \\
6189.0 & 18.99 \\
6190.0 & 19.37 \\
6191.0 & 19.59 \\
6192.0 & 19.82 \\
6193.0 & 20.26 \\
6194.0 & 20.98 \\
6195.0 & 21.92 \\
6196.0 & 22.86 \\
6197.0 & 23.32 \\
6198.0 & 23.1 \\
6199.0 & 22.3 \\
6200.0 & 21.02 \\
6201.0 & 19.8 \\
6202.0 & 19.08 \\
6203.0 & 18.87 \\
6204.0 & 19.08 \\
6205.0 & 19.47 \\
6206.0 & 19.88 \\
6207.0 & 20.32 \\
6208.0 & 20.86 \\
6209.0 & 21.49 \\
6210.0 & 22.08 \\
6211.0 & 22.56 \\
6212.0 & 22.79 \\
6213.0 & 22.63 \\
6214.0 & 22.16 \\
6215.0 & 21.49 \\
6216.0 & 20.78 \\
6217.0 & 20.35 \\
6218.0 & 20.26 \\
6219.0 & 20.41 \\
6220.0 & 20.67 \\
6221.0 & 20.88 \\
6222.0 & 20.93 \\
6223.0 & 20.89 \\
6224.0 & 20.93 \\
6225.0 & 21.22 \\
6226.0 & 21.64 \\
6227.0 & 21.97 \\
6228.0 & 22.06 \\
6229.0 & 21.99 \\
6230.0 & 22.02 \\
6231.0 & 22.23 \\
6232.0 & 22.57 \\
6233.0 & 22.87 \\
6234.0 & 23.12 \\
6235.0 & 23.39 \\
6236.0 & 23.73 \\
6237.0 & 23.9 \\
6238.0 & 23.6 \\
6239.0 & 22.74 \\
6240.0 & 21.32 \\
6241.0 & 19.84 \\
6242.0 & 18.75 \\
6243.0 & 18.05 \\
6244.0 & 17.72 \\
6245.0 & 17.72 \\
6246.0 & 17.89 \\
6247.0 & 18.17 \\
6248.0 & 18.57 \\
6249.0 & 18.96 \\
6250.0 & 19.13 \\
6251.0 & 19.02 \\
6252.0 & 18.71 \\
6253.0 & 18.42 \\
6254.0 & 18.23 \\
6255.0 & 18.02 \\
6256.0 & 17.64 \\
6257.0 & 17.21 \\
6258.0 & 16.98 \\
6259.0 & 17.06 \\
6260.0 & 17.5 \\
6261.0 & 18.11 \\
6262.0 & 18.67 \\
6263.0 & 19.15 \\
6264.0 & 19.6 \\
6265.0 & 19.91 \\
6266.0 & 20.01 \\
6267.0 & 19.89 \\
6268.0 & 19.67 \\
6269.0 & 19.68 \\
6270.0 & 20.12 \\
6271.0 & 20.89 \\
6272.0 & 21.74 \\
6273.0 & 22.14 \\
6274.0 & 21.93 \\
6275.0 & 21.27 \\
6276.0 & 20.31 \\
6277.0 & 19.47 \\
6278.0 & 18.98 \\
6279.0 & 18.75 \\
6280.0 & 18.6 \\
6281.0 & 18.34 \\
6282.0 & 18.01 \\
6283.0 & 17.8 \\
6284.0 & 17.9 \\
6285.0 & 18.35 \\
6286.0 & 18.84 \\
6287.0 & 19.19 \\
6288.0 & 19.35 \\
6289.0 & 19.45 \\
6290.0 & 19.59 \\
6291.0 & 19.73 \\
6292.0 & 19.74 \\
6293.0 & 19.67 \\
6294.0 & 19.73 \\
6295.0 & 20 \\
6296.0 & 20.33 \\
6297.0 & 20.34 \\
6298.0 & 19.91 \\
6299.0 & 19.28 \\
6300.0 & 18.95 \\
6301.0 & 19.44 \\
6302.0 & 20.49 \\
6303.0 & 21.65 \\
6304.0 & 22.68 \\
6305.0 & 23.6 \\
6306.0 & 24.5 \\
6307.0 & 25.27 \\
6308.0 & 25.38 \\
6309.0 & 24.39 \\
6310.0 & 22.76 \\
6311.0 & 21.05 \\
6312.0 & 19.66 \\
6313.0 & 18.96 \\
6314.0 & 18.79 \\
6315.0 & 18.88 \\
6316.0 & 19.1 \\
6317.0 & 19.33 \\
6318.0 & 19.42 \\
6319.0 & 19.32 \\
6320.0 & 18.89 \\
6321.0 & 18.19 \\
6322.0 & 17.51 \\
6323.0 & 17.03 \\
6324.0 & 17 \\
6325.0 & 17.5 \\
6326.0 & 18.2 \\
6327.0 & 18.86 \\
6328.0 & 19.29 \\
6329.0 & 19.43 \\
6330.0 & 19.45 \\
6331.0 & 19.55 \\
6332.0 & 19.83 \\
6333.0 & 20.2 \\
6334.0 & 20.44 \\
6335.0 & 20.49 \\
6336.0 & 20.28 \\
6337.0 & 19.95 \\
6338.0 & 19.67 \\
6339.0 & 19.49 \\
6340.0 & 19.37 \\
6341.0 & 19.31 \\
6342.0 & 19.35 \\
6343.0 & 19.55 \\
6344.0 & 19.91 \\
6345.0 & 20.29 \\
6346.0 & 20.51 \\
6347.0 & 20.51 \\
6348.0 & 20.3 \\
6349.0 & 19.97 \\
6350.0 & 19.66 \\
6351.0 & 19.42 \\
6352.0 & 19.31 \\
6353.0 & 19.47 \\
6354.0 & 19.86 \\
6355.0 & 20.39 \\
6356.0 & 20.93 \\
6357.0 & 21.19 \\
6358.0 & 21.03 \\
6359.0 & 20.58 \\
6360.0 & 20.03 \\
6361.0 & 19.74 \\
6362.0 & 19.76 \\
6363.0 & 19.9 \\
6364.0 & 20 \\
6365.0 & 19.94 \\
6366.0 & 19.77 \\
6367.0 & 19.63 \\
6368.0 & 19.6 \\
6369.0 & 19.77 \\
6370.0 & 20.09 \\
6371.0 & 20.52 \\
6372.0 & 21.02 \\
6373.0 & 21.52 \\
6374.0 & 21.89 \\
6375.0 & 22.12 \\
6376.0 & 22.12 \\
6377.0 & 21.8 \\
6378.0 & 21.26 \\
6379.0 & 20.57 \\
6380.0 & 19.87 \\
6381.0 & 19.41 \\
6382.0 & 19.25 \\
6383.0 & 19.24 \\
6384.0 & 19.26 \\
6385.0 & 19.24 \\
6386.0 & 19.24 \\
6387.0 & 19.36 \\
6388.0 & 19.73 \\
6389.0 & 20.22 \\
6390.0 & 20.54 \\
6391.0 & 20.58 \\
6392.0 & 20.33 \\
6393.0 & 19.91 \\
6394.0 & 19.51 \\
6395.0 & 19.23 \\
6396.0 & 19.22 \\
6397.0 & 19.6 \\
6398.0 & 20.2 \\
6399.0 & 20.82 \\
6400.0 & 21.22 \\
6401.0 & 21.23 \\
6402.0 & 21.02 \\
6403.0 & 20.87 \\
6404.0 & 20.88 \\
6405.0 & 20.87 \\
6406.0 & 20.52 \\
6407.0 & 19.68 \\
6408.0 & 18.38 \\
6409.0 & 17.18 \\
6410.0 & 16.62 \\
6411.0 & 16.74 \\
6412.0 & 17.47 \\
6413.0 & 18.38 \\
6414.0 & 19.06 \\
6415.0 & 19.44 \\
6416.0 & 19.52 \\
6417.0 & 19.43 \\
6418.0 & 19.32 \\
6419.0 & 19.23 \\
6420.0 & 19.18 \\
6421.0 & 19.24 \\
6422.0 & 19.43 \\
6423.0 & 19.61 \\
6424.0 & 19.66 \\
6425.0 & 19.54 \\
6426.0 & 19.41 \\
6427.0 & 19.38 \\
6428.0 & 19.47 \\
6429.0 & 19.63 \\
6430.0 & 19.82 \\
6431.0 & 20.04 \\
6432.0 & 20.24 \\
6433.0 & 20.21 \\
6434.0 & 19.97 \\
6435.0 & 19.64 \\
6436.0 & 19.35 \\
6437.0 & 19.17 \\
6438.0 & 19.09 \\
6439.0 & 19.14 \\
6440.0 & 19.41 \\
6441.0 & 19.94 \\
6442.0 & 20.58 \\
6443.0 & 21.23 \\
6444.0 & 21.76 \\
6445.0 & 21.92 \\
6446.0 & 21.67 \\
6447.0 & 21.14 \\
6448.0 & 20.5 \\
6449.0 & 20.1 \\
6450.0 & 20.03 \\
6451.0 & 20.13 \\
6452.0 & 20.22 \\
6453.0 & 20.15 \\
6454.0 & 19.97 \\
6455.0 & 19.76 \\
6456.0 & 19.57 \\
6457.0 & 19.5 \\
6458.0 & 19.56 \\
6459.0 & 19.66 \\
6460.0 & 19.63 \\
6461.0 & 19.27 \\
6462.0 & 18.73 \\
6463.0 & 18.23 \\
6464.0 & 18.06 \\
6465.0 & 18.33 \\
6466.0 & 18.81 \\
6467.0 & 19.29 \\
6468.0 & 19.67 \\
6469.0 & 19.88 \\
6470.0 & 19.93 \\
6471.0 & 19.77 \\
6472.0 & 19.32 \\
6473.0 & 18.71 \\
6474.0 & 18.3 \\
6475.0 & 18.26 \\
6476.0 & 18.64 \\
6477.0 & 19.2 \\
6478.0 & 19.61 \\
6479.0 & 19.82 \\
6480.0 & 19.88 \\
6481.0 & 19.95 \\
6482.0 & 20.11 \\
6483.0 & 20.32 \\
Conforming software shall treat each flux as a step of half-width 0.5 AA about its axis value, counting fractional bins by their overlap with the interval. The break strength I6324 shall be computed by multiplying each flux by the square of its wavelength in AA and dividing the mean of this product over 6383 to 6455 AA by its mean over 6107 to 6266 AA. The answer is 1.06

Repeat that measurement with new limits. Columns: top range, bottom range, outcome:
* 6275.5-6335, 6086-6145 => 1.06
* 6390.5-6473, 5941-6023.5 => 1.10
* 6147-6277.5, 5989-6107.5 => 1.05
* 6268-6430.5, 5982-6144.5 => 1.08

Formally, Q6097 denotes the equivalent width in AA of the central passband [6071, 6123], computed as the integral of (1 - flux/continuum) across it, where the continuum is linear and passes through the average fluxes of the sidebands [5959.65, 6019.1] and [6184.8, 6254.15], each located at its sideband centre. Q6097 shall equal 2.0 AA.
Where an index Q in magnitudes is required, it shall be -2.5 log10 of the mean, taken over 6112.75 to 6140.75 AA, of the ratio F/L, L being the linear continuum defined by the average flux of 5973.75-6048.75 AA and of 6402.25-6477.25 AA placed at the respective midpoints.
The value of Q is 0.04 mag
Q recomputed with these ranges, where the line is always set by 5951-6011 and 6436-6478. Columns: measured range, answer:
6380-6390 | 0.02 mag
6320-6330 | 0.10 mag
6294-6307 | -0.06 mag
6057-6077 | -0.04 mag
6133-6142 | 0.16 mag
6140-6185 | 0.01 mag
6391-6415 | 0.01 mag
